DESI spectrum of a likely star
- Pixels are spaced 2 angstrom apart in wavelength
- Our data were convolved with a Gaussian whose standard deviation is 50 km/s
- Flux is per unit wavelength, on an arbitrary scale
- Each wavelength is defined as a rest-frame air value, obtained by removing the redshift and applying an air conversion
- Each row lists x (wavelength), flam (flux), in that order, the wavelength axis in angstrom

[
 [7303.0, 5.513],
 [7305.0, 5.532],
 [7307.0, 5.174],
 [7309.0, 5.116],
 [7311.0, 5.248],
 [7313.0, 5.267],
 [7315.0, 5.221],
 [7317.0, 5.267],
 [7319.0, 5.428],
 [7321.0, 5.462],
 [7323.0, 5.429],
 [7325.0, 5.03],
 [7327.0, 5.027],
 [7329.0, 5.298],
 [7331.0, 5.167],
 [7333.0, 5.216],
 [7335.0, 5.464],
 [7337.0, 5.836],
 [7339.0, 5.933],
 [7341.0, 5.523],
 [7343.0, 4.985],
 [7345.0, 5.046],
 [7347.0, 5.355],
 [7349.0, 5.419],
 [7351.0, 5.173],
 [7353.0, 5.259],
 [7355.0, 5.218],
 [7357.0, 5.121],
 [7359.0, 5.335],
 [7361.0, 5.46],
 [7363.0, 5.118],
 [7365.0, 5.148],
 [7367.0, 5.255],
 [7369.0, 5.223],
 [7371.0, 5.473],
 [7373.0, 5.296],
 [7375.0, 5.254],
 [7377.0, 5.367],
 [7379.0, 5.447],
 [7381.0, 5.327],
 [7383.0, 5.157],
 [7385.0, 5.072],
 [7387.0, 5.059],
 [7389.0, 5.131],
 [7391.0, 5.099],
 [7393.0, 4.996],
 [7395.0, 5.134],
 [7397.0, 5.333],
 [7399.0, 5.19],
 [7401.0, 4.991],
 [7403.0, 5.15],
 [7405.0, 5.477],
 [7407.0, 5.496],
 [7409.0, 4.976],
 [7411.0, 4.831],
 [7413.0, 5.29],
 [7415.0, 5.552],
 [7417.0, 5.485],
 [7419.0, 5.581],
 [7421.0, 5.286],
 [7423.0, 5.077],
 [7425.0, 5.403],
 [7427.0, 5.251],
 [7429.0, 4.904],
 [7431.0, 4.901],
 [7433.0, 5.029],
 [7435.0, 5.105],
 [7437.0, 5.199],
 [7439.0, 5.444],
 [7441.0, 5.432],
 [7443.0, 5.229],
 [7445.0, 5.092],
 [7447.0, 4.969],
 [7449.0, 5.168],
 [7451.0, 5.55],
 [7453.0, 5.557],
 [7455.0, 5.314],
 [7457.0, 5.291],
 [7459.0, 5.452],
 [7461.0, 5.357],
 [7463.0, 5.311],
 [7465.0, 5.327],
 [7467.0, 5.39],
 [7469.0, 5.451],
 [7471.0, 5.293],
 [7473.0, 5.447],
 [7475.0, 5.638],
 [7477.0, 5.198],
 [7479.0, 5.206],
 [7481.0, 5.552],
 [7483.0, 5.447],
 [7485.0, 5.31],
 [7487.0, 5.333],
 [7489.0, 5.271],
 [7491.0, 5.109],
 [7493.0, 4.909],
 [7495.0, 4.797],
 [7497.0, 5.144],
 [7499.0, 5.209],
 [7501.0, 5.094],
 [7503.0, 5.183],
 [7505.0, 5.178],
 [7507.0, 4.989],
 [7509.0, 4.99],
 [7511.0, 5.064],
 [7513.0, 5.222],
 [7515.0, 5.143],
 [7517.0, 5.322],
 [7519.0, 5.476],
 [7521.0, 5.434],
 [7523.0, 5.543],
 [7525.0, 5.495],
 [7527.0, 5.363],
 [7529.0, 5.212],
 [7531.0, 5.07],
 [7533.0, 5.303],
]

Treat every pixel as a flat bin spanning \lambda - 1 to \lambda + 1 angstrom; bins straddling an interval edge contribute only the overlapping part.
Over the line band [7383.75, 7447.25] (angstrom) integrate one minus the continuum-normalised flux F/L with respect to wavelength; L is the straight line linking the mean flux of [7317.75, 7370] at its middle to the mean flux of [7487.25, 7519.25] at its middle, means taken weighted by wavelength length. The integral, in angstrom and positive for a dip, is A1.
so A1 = 0.4 angstrom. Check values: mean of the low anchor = 5.3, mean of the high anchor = 5.13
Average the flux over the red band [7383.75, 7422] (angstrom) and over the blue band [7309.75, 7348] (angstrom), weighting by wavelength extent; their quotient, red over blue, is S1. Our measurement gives 1.0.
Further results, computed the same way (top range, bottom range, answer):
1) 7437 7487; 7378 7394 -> 1.04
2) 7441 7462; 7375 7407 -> 1.02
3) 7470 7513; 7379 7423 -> 1.00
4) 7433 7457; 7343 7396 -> 1.01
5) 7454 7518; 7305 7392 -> 0.99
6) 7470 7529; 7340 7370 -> 1.00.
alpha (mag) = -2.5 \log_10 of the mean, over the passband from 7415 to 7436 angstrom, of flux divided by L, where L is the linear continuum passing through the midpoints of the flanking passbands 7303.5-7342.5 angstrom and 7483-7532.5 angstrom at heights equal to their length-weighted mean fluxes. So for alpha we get 0.01 mag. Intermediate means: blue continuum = 5.35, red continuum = 5.21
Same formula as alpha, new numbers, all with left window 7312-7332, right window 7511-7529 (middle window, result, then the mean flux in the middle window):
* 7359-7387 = 0.00 mag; 5.27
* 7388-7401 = 0.03 mag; 5.14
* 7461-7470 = -0.01 mag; 5.37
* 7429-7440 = 0.04 mag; 5.11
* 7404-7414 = 0.02 mag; 5.21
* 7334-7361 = -0.02 mag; 5.36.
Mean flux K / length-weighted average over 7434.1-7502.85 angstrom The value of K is 5.28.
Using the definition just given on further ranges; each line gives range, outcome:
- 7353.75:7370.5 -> 5.24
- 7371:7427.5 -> 5.24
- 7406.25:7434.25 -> 5.22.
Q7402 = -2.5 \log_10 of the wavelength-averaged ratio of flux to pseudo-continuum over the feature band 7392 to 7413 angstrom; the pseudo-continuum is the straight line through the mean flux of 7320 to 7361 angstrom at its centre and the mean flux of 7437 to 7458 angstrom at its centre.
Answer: 0.03 mag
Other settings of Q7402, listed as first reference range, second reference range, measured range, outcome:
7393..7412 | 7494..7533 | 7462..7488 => -0.04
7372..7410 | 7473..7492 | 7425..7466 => 0.01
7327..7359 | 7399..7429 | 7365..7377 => 0.00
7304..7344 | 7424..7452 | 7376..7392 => 0.01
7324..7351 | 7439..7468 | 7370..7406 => 0.02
